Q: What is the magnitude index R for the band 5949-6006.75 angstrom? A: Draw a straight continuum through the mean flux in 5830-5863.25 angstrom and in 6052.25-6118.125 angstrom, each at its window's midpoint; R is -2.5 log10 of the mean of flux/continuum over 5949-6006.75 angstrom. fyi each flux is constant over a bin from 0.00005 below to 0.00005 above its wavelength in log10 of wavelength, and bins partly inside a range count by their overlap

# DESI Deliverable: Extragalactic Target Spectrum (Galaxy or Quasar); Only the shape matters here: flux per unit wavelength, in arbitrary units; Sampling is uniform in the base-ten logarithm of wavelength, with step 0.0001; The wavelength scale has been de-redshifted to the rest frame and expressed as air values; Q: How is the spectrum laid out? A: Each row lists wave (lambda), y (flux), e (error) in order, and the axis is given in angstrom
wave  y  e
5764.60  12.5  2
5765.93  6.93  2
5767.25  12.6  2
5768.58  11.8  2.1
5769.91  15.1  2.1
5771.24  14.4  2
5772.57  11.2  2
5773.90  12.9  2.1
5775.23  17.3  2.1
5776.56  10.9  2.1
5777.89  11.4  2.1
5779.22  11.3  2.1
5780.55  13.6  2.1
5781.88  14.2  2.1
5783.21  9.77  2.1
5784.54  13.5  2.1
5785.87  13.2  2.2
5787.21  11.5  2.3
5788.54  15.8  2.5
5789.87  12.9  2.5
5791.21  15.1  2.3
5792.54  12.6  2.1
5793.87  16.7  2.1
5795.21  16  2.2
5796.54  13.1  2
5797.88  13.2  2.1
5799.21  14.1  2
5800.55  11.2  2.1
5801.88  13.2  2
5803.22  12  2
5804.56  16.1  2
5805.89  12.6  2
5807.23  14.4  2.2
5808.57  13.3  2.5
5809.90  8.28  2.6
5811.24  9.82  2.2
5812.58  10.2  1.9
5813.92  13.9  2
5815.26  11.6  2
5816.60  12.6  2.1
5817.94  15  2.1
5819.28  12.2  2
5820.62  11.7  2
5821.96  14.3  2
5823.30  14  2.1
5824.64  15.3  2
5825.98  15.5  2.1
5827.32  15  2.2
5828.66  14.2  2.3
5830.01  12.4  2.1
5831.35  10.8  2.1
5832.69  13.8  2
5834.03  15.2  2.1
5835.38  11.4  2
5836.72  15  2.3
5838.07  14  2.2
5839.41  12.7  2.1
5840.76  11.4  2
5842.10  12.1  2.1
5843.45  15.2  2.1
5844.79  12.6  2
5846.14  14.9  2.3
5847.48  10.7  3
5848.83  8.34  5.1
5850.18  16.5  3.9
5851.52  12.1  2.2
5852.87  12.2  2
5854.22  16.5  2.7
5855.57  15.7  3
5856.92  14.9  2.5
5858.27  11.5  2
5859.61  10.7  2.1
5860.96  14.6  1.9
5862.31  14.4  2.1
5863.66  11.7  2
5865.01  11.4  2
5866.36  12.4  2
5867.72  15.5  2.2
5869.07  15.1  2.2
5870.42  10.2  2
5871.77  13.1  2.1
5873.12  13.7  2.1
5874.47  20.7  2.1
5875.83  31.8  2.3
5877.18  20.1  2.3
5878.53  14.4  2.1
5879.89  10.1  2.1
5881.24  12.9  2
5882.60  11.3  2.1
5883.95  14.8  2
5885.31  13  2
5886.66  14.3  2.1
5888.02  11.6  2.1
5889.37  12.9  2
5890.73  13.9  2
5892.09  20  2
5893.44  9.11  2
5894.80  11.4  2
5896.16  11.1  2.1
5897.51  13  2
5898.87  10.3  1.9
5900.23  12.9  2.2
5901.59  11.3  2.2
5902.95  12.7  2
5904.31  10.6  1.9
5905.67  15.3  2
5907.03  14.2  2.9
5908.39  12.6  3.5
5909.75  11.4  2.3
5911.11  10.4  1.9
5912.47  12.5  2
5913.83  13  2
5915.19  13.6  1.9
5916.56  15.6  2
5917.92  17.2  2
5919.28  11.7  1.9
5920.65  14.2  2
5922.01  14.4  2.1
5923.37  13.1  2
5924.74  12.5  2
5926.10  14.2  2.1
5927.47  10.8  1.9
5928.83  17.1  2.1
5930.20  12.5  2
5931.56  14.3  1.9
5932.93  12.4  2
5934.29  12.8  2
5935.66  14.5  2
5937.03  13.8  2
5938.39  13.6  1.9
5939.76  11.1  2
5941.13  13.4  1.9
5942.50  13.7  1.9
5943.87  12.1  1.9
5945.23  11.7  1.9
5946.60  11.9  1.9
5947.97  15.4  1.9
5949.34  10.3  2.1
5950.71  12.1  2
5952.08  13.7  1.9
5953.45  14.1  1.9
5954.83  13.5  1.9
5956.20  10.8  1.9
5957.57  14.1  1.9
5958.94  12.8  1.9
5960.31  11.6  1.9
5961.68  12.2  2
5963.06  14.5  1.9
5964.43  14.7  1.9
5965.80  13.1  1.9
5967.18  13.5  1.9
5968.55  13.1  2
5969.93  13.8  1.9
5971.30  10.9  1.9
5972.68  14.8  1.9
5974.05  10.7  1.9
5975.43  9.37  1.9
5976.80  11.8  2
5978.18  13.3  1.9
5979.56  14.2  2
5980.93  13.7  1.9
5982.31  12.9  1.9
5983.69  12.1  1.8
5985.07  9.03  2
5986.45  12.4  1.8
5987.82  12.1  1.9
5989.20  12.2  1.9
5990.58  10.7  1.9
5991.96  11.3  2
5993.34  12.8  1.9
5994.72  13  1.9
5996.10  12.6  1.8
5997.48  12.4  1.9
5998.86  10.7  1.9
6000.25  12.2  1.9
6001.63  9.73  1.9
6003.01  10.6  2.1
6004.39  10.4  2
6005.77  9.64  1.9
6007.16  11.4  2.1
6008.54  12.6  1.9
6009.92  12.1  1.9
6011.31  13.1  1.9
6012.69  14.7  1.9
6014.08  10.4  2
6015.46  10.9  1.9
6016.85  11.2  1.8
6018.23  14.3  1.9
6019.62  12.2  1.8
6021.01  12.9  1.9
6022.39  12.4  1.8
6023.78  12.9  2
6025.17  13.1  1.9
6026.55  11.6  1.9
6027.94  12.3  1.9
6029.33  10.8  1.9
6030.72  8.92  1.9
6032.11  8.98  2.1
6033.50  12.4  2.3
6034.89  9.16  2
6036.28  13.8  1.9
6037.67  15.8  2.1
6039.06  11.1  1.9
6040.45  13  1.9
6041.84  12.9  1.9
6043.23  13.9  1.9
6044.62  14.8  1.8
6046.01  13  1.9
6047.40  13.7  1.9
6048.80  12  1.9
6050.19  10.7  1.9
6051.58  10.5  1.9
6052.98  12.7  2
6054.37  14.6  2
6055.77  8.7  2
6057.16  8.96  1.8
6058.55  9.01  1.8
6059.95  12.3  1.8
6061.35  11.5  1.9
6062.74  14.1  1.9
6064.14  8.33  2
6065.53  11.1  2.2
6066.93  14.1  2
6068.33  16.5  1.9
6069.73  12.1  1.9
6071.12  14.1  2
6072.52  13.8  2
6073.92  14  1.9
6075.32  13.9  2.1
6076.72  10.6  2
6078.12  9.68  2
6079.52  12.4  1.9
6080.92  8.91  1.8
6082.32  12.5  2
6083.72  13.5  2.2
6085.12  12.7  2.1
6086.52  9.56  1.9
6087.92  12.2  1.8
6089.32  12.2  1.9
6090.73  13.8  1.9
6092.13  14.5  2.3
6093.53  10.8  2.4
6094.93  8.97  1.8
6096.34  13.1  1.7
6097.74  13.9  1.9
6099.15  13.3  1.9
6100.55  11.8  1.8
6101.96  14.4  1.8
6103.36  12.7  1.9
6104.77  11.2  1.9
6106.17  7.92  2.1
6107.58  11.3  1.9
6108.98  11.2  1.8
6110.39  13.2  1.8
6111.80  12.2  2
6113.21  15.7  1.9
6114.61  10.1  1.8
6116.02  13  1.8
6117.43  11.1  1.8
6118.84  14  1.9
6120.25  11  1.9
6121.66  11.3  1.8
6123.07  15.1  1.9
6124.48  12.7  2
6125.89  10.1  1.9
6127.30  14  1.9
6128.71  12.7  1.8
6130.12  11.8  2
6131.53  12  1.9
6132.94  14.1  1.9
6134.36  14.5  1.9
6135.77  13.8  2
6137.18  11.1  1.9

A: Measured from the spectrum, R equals 0.03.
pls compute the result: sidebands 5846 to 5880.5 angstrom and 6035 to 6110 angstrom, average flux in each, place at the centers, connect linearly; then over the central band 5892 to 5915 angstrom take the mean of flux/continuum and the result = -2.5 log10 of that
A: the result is 0.137 mag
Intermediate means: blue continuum 14.4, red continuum 12.2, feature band 12.3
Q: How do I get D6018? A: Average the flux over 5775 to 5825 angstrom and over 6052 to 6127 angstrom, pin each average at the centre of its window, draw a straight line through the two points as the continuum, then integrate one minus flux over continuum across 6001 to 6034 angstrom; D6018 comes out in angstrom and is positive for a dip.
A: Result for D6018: 1.9 angstrom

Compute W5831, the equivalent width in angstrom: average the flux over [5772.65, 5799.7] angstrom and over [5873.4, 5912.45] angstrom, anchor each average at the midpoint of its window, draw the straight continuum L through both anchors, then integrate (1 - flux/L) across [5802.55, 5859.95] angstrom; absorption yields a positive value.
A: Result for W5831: 2.1 angstrom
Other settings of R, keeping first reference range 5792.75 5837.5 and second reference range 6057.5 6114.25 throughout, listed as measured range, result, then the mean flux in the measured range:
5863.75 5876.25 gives -0.18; 15.5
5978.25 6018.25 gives 0.06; 11.9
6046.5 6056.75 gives 0.05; 11.8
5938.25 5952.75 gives 0.01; 12.6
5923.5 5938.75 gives -0.06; 13.5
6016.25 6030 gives 0.01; 12.4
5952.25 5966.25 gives -0.04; 13.2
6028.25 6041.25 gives 0.07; 11.6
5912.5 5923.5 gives -0.10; 14.1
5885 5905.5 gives 0.03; 12.6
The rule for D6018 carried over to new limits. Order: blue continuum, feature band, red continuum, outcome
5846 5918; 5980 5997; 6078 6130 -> 1.05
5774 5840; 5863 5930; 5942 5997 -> -4.31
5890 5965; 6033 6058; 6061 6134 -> 0.52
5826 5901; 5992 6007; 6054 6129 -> 1.60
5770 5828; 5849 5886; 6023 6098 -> -4.28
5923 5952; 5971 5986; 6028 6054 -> 0.68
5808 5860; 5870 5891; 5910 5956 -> -3.03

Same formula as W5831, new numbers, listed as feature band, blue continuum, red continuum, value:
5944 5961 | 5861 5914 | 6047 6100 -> 0.6 angstrom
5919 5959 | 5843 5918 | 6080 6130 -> 0.4 angstrom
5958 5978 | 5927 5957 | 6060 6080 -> 0.4 angstrom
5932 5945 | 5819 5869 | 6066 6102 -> 0.0 angstrom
